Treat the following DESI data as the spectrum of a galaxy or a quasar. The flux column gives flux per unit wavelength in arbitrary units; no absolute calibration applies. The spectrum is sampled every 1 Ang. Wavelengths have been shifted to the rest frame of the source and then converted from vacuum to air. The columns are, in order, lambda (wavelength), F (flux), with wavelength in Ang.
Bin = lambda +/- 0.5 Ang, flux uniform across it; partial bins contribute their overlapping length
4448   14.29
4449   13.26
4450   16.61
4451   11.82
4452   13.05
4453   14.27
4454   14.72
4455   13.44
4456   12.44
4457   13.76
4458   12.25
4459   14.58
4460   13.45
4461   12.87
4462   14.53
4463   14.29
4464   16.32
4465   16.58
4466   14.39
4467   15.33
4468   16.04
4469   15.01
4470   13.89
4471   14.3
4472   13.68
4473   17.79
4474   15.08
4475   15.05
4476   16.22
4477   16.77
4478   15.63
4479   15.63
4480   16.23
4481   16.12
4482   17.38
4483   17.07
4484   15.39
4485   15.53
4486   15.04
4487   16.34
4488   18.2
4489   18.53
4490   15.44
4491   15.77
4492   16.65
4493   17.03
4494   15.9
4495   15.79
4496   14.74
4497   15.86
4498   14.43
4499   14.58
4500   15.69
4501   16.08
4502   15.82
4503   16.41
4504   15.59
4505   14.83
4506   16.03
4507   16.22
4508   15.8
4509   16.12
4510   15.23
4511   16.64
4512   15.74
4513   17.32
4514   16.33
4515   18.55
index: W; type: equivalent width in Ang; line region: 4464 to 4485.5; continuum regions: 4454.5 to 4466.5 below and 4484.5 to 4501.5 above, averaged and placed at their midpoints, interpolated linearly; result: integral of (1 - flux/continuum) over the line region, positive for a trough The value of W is -1.1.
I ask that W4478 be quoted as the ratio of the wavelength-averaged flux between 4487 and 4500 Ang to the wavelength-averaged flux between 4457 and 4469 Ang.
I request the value 1.10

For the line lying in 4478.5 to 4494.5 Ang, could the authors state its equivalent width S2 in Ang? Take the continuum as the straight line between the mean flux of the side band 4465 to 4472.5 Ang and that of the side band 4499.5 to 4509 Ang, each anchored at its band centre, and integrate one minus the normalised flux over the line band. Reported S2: -1.1 Ang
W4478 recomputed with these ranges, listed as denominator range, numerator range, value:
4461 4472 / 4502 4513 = 1.07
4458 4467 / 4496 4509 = 1.07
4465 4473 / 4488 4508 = 1.06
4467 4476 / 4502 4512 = 1.05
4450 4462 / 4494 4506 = 1.15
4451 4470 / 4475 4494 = 1.15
